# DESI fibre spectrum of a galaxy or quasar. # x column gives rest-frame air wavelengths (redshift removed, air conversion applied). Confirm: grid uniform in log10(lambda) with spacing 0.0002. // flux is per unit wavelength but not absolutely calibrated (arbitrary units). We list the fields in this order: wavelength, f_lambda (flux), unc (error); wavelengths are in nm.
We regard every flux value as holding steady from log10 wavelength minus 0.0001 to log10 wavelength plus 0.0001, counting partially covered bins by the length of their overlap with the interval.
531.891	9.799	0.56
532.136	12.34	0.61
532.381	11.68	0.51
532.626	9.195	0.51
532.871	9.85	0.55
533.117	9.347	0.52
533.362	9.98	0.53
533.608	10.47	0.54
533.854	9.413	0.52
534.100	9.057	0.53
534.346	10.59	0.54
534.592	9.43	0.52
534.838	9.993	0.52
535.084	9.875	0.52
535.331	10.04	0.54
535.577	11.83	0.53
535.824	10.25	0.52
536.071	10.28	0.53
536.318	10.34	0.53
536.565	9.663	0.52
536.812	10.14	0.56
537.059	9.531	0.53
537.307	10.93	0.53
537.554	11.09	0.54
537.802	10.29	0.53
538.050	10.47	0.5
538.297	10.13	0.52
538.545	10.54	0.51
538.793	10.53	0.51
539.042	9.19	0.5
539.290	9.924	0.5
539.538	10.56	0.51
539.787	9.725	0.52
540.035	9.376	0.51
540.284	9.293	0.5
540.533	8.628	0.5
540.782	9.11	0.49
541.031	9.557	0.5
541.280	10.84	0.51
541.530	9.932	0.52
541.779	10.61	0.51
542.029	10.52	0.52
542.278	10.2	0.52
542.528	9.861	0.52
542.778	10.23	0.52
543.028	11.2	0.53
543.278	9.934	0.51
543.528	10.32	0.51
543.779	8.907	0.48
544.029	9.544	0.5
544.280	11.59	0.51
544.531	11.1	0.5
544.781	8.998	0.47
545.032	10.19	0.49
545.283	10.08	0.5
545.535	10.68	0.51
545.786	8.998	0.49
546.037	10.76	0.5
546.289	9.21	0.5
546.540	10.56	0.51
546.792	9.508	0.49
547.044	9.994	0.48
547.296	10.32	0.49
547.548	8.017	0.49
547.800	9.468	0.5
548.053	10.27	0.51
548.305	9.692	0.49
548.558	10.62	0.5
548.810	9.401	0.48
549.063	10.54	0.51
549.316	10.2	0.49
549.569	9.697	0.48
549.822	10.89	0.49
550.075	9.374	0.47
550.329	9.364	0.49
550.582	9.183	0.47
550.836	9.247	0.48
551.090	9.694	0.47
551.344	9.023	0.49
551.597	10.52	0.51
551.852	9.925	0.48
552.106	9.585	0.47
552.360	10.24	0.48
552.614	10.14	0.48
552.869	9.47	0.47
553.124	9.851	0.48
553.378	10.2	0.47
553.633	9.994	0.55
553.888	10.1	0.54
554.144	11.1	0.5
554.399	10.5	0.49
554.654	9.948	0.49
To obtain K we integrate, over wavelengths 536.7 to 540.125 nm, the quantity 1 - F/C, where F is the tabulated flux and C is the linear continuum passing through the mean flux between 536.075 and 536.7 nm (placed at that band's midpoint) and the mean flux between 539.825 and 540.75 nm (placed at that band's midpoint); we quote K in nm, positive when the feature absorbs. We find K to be -0.21 nm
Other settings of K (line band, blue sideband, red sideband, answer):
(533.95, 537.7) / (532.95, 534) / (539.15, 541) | -0.20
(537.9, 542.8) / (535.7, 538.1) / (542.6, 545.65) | 0.14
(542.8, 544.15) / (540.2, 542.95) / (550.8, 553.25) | -0.01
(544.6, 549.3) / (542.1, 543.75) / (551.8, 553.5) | 0.10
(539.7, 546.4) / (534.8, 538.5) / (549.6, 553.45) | 0.07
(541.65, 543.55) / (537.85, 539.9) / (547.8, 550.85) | -0.06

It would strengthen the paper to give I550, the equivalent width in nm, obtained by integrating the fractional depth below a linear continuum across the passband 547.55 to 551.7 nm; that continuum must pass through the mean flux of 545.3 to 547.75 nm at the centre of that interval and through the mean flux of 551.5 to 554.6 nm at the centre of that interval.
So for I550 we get 0.08 nm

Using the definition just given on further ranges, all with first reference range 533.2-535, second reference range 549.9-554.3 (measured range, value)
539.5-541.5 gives 0.05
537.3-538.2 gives -0.07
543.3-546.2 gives -0.07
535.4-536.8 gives -0.08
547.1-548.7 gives 0.02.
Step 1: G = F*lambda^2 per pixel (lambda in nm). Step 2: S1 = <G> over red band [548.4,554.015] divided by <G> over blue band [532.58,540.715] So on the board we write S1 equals 1.04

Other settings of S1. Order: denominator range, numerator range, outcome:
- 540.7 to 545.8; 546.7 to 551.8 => 0.98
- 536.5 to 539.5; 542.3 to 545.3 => 1.02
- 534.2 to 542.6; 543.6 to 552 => 1.01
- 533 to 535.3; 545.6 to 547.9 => 1.03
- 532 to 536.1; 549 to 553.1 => 1.02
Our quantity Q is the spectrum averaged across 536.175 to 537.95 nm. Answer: 10.3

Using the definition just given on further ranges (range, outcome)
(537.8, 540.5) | 9.94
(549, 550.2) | 10.1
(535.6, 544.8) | 10.1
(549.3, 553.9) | 9.81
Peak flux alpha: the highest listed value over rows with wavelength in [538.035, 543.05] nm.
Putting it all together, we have 11.2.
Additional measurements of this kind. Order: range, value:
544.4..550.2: 11.1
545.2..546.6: 10.76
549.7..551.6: 10.89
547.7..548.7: 10.62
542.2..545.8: 11.59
